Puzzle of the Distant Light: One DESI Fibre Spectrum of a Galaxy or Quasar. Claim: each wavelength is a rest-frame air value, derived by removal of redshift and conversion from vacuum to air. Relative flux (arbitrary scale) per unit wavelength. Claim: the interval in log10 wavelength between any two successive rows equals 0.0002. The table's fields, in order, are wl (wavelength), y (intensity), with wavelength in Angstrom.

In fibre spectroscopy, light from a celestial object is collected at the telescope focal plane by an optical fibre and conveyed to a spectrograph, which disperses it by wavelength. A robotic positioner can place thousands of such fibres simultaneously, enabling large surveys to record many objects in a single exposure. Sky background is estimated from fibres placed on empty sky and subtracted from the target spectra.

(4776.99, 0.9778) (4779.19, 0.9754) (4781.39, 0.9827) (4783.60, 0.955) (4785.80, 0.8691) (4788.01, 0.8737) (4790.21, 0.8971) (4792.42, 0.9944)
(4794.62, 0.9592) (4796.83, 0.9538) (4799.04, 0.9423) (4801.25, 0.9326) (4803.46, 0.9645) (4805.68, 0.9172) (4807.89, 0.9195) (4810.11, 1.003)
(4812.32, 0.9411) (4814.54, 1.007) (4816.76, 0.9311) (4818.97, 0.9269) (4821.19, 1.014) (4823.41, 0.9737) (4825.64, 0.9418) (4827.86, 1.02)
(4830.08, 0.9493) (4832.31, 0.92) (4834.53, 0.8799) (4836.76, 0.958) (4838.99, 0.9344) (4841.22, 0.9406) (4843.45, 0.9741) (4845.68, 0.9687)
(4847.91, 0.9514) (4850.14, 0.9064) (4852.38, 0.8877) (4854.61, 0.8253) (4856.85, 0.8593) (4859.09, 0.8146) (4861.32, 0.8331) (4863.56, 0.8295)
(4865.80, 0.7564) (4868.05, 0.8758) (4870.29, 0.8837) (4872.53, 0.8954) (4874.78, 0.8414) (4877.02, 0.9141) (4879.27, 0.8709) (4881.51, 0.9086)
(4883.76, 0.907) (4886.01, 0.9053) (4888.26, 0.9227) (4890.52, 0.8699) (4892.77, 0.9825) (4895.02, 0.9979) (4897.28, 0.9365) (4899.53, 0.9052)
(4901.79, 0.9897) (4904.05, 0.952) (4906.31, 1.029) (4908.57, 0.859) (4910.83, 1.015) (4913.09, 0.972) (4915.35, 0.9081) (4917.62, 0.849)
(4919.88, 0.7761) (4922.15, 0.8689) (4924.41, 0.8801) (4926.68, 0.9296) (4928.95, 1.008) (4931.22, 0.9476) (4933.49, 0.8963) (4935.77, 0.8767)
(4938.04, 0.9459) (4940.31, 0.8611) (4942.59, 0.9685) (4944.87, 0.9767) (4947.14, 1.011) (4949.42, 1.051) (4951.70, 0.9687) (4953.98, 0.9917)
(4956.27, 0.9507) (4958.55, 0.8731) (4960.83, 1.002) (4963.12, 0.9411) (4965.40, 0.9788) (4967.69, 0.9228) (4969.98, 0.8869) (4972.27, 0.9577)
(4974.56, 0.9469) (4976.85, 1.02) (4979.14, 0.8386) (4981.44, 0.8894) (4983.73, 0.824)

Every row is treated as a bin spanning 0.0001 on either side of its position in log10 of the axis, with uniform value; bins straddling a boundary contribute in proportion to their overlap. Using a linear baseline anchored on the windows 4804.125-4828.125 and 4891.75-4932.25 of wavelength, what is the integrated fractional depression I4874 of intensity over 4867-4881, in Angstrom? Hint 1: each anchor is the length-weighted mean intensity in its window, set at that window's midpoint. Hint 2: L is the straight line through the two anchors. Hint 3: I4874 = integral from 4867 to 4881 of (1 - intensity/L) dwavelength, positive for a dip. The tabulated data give 0.9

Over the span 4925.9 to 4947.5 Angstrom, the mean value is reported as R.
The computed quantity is 0.94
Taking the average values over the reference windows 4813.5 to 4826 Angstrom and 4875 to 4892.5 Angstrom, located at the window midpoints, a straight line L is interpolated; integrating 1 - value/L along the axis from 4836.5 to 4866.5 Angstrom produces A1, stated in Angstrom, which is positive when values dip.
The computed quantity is 1.5 Angstrom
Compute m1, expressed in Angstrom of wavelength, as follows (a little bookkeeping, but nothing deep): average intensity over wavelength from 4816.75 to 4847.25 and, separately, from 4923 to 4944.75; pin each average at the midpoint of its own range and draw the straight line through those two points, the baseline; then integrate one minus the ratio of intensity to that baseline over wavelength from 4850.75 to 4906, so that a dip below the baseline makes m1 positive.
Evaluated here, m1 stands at 2.81 Angstrom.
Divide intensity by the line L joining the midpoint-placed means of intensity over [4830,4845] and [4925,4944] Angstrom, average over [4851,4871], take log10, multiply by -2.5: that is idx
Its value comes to 0.12 mag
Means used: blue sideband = 0.936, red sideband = 0.928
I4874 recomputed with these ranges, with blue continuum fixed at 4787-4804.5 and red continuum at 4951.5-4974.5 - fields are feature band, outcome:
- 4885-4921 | 0.56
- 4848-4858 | 0.68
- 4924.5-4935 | 0.10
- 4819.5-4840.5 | -0.26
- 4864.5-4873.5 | 0.87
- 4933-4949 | 0.08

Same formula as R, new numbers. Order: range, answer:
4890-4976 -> 0.94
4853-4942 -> 0.9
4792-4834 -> 0.957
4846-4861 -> 0.877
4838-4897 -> 0.895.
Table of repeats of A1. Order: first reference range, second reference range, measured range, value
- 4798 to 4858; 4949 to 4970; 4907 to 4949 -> 1.3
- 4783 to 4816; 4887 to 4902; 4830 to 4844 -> 0.1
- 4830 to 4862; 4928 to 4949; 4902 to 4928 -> 0.6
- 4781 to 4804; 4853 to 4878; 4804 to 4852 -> -3.1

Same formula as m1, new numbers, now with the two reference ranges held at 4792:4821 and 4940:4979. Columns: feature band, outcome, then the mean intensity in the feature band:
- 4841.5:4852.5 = 0.2 Angstrom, 0.942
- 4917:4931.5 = 1.0 Angstrom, 0.893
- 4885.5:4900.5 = 0.4 Angstrom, 0.933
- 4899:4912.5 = -0.1 Angstrom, 0.961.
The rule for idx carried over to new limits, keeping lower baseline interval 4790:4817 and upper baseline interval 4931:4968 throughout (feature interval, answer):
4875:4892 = 0.06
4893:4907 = -0.02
